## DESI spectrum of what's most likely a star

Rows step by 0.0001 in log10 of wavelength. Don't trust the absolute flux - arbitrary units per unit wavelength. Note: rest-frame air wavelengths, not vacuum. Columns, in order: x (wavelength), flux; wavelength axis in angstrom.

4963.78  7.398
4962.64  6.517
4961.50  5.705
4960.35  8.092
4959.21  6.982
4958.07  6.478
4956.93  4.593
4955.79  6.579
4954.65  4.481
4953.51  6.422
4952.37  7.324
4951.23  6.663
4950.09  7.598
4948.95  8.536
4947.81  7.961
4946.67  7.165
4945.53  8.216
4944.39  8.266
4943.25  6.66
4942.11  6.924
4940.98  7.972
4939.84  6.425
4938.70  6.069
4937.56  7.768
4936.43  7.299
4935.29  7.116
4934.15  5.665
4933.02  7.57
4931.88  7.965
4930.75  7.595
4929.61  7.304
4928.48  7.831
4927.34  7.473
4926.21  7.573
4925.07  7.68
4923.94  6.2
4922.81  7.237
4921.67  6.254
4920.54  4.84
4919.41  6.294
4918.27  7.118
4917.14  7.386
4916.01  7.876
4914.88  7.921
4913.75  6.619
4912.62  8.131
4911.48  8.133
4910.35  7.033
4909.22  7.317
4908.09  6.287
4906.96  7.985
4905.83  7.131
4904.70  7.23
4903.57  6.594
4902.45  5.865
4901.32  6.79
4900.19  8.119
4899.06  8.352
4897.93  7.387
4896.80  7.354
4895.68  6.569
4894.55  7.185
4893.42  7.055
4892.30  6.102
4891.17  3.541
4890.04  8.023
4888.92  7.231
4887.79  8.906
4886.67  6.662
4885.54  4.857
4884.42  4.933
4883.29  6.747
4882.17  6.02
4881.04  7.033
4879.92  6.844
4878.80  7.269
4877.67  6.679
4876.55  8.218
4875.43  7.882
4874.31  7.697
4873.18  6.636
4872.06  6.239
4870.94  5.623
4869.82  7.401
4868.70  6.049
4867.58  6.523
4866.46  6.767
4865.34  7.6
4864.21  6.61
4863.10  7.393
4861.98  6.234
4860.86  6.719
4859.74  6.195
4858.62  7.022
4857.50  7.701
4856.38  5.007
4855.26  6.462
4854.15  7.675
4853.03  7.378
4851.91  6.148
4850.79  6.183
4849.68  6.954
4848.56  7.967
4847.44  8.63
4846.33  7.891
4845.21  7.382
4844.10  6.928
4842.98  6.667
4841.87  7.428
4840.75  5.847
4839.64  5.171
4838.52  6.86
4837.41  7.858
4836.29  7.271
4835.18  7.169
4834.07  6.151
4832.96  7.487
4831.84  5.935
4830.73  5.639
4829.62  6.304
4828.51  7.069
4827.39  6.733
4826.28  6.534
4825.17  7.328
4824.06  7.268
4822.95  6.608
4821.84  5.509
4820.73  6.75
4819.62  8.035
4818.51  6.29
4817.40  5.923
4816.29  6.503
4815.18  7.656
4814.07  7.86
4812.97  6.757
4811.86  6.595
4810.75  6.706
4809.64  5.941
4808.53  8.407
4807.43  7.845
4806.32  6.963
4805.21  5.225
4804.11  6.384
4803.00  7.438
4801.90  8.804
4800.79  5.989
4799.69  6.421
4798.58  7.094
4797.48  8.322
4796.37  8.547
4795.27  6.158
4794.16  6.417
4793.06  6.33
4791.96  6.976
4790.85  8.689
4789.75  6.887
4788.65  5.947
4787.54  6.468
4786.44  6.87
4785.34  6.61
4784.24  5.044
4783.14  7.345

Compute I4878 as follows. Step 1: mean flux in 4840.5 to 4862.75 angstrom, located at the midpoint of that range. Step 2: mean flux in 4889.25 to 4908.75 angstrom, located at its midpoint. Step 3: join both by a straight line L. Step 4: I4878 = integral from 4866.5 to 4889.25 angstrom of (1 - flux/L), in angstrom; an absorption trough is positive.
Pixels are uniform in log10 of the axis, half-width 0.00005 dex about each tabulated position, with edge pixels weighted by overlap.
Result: 0.53 angstrom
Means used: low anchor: 6.94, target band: 6.77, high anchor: 6.92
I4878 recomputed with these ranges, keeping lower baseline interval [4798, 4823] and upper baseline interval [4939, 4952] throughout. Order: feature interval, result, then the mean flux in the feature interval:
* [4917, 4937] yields 1.0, 7.02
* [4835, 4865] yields 0.5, 6.92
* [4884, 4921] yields 1.6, 6.95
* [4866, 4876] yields 0.5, 6.76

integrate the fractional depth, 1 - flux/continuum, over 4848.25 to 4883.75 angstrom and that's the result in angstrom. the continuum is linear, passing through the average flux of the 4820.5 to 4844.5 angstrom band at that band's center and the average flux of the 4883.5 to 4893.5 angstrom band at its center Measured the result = -2.0 angstrom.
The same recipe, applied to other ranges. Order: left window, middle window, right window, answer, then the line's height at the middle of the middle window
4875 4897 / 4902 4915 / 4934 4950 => -0.36 angstrom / 6.98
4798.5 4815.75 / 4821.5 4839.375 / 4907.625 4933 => 0.81 angstrom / 7.04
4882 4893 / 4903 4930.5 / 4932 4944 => -1.77 angstrom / 6.72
